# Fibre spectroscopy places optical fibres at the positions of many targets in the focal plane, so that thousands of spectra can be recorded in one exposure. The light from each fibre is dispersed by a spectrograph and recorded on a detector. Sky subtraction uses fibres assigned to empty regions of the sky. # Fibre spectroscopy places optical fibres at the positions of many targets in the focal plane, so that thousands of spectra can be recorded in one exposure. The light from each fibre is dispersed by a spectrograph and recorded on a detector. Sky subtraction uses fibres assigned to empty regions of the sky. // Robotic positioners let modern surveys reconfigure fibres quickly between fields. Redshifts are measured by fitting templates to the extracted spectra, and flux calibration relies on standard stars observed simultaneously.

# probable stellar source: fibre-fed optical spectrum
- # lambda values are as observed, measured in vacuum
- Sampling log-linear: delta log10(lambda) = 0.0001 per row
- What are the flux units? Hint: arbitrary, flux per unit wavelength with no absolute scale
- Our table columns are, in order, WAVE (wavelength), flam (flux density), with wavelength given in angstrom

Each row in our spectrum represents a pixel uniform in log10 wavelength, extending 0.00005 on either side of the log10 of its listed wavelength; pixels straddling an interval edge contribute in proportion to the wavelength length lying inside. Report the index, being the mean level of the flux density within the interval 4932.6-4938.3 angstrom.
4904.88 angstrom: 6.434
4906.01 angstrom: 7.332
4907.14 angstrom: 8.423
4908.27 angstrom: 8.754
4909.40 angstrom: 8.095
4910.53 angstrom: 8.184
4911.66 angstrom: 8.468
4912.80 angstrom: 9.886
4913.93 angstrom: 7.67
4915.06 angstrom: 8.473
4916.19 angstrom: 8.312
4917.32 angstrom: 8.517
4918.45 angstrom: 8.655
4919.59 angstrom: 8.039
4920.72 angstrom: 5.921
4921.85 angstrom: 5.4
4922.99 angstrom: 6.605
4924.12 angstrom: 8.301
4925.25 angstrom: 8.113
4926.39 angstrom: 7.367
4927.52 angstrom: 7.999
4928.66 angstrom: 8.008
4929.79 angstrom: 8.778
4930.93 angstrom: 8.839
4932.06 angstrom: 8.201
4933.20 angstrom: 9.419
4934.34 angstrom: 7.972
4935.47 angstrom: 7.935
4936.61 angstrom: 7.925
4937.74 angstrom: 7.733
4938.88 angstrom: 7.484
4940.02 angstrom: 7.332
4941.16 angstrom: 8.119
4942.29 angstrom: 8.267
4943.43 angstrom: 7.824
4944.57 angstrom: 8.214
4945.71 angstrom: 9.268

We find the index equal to 8.2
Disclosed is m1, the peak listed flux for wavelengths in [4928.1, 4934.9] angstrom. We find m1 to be 9.419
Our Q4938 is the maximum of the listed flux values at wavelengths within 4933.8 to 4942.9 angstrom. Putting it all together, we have 8.267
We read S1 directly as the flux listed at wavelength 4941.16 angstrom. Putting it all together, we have 8.119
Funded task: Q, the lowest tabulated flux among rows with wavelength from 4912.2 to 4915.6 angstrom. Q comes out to 7.67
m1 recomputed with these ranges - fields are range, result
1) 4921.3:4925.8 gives 8.301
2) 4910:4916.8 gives 9.886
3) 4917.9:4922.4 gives 8.655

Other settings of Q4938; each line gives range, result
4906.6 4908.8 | 8.754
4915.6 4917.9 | 8.517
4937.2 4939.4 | 7.733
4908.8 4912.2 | 8.468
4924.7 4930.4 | 8.778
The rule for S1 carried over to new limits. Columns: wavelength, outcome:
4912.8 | 9.886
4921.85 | 5.4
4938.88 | 7.484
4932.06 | 8.201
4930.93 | 8.839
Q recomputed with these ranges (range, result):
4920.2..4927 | 5.4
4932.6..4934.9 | 7.972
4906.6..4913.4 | 8.095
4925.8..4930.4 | 7.367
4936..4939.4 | 7.484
